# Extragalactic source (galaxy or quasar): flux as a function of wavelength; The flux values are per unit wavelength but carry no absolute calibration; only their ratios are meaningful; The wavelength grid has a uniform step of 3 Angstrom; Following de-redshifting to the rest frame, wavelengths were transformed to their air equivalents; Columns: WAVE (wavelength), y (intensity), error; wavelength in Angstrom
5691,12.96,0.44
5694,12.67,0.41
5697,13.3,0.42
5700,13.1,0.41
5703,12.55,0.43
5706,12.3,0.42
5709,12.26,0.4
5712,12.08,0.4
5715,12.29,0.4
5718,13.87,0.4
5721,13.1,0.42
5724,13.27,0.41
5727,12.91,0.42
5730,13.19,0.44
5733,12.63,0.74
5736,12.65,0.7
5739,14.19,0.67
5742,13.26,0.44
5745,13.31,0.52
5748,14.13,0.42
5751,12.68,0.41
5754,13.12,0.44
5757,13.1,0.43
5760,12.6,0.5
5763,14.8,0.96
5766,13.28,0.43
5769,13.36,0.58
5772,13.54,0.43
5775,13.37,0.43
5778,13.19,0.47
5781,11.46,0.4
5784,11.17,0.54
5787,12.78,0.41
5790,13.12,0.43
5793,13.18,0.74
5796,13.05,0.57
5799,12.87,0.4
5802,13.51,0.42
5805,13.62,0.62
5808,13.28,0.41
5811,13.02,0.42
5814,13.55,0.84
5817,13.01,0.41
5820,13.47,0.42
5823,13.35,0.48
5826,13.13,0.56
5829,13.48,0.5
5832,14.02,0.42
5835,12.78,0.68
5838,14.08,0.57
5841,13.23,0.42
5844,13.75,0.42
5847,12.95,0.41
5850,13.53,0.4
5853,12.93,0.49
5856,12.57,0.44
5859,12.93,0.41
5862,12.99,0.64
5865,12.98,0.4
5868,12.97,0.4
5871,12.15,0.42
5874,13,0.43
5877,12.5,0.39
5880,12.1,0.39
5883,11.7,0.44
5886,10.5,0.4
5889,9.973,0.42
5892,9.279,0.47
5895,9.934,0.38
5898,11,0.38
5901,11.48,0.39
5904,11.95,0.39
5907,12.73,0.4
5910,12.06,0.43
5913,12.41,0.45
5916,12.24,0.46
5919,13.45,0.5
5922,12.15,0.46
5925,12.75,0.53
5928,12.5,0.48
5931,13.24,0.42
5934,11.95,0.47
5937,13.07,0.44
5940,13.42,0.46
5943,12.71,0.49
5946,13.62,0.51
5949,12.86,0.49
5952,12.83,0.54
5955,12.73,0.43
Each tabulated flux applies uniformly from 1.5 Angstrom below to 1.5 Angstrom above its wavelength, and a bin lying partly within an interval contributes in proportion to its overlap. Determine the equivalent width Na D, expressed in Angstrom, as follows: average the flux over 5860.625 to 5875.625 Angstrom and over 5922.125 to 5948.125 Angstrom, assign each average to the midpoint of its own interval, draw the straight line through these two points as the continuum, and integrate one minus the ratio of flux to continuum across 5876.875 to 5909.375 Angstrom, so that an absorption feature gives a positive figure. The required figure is 4.2 Angstrom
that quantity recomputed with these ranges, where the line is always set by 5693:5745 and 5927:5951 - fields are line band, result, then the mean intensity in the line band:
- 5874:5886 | 0.9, 12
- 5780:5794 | 0.6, 12.3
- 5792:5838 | -1.4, 13.3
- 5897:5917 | 1.4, 12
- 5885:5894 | 2.1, 9.89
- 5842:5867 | -0.3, 13.1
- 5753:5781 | -0.7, 13.3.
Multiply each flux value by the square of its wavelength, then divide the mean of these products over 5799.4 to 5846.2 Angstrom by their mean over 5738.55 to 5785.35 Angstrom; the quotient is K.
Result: 1.0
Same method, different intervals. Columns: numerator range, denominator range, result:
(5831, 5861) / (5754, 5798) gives 1.04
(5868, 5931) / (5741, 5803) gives 0.95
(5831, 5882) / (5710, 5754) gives 1.04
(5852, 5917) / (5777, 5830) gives 0.94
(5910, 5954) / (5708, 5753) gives 1.05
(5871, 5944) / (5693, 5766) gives 0.98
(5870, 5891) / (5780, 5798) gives 0.96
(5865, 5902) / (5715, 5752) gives 0.91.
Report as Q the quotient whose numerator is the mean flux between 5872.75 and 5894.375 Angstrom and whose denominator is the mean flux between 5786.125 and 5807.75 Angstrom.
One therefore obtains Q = 0.9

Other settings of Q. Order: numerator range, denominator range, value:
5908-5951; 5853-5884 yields 1.01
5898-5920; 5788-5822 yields 0.92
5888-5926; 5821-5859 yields 0.88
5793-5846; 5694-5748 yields 1.03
